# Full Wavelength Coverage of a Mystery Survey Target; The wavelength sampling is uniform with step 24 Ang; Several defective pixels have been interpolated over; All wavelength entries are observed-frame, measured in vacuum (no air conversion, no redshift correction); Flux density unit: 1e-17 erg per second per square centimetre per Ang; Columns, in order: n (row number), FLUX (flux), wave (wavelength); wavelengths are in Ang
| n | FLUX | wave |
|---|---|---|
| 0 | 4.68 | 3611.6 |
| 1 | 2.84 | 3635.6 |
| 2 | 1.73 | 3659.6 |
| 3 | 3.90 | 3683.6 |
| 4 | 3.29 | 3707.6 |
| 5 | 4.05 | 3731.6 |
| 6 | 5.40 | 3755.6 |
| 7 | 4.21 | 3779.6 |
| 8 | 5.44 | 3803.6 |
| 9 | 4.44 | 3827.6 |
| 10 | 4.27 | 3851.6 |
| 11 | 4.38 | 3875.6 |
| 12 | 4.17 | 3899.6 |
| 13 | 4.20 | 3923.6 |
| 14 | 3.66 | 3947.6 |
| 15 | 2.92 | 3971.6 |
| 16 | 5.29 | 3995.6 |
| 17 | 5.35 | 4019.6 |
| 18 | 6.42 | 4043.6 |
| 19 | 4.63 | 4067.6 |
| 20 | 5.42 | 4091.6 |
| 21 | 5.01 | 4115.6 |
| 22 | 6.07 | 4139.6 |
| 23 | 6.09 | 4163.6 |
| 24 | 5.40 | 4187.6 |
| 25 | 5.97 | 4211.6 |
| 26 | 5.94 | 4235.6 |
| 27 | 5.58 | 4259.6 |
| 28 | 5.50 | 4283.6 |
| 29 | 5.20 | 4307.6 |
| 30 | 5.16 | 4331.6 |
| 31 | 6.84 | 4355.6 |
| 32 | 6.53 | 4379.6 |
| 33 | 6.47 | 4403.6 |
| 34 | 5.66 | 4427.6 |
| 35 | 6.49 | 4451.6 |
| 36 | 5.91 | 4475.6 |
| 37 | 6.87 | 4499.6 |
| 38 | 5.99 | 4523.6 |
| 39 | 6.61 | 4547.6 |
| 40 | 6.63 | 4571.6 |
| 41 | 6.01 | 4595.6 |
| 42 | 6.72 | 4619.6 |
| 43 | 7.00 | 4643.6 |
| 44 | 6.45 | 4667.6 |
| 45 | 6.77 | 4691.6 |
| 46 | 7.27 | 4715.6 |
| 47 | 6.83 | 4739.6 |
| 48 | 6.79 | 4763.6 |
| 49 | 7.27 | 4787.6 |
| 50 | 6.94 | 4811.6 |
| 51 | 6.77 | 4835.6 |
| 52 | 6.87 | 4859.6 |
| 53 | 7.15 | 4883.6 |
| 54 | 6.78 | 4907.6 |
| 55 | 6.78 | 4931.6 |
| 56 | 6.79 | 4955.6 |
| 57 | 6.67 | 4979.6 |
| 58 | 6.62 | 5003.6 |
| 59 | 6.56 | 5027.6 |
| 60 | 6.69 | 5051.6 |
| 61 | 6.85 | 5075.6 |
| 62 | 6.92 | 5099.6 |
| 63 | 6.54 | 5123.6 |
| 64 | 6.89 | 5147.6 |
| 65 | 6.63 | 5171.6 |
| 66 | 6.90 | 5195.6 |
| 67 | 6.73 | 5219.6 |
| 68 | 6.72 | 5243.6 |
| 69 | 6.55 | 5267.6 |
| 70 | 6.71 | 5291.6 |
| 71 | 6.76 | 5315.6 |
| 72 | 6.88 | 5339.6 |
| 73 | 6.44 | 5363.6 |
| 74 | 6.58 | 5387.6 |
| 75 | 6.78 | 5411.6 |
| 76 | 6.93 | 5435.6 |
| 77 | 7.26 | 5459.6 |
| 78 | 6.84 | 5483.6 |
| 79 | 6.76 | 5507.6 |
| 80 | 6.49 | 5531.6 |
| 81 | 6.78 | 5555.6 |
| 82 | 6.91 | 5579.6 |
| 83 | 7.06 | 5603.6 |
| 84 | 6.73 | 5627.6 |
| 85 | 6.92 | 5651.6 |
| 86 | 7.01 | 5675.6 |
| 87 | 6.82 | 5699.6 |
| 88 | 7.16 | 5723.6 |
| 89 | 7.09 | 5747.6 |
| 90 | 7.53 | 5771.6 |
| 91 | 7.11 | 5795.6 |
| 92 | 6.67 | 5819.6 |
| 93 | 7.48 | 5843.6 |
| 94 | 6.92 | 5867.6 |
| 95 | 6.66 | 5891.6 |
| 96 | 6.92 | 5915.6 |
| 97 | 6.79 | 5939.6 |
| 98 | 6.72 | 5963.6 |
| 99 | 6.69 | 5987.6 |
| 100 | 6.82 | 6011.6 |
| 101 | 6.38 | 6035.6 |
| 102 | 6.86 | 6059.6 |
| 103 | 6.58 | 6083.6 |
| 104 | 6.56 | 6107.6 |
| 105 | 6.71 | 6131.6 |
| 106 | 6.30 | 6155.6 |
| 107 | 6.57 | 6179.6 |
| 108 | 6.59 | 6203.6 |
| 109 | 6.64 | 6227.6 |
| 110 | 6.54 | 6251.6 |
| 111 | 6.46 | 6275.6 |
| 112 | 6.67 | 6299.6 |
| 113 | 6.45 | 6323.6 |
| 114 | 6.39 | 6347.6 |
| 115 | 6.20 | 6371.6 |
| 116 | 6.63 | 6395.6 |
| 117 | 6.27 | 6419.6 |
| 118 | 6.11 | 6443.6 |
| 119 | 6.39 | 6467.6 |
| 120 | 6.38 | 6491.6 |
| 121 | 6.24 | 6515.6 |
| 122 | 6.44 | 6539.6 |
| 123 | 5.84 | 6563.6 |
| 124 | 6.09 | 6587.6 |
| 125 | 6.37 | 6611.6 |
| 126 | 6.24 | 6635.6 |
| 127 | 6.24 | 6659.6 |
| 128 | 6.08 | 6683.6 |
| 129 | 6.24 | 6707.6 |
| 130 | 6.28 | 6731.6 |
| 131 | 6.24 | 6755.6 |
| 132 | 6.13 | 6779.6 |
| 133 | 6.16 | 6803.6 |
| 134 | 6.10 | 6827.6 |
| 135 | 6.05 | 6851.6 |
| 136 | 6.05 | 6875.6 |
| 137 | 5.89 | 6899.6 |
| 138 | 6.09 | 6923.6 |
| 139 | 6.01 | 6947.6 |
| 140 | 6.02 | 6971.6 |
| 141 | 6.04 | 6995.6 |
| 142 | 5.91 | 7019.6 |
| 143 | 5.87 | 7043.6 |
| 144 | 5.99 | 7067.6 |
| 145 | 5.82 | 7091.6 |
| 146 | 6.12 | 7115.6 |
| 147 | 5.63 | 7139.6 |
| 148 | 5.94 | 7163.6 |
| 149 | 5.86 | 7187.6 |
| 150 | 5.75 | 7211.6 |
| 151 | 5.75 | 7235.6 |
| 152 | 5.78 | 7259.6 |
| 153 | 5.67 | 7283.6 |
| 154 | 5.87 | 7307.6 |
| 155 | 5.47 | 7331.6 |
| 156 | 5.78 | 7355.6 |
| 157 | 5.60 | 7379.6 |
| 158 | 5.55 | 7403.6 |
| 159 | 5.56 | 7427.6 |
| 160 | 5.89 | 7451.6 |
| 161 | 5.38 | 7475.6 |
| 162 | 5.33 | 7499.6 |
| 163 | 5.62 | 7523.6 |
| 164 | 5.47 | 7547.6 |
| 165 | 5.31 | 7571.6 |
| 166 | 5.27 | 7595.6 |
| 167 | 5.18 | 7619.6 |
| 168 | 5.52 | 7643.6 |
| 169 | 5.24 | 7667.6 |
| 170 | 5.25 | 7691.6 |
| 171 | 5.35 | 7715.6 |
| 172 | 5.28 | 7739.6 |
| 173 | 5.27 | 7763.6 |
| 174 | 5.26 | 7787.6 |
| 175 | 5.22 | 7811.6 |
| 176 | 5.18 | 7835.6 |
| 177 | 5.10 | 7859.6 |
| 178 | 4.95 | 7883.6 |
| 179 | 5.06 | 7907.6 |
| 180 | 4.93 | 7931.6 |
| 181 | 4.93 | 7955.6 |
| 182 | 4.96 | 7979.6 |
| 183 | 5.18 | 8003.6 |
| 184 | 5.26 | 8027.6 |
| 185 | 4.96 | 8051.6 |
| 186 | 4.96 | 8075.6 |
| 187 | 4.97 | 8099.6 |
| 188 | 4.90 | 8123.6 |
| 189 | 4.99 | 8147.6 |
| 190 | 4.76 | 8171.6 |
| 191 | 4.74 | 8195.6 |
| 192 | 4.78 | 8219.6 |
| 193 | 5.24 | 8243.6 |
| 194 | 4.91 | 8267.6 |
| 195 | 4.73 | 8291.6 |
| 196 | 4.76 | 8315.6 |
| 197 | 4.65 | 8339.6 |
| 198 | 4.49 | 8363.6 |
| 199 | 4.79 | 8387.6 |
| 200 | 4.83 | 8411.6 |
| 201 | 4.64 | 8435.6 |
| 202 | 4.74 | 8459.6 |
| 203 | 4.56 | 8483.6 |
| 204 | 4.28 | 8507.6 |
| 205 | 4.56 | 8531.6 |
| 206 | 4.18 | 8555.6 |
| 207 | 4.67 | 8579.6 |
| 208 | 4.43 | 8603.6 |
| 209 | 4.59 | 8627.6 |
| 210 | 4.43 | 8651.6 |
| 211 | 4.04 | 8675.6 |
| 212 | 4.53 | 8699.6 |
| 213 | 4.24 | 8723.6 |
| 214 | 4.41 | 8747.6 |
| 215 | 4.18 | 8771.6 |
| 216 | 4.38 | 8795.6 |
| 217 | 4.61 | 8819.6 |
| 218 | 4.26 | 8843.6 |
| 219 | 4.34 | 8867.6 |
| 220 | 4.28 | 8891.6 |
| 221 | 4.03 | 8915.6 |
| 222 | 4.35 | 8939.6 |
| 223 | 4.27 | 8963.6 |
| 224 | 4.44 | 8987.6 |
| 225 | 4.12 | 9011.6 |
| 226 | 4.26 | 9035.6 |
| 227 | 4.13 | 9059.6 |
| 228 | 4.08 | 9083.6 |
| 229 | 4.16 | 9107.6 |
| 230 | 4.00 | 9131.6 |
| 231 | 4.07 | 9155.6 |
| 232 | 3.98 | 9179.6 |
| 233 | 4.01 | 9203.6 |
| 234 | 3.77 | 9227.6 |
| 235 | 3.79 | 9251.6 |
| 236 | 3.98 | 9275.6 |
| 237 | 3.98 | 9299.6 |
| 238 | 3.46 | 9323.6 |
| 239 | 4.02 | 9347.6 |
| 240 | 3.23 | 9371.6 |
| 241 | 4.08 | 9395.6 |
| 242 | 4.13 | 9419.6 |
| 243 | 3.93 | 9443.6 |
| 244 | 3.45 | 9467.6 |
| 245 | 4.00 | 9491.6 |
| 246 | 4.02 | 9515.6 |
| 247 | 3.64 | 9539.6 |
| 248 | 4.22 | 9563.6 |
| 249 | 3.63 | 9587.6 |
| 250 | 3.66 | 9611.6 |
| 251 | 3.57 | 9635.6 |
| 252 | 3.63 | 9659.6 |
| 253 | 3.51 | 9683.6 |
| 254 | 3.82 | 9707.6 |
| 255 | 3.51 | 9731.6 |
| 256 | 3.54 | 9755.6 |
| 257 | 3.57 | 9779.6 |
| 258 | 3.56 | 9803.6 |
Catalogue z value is 0.000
